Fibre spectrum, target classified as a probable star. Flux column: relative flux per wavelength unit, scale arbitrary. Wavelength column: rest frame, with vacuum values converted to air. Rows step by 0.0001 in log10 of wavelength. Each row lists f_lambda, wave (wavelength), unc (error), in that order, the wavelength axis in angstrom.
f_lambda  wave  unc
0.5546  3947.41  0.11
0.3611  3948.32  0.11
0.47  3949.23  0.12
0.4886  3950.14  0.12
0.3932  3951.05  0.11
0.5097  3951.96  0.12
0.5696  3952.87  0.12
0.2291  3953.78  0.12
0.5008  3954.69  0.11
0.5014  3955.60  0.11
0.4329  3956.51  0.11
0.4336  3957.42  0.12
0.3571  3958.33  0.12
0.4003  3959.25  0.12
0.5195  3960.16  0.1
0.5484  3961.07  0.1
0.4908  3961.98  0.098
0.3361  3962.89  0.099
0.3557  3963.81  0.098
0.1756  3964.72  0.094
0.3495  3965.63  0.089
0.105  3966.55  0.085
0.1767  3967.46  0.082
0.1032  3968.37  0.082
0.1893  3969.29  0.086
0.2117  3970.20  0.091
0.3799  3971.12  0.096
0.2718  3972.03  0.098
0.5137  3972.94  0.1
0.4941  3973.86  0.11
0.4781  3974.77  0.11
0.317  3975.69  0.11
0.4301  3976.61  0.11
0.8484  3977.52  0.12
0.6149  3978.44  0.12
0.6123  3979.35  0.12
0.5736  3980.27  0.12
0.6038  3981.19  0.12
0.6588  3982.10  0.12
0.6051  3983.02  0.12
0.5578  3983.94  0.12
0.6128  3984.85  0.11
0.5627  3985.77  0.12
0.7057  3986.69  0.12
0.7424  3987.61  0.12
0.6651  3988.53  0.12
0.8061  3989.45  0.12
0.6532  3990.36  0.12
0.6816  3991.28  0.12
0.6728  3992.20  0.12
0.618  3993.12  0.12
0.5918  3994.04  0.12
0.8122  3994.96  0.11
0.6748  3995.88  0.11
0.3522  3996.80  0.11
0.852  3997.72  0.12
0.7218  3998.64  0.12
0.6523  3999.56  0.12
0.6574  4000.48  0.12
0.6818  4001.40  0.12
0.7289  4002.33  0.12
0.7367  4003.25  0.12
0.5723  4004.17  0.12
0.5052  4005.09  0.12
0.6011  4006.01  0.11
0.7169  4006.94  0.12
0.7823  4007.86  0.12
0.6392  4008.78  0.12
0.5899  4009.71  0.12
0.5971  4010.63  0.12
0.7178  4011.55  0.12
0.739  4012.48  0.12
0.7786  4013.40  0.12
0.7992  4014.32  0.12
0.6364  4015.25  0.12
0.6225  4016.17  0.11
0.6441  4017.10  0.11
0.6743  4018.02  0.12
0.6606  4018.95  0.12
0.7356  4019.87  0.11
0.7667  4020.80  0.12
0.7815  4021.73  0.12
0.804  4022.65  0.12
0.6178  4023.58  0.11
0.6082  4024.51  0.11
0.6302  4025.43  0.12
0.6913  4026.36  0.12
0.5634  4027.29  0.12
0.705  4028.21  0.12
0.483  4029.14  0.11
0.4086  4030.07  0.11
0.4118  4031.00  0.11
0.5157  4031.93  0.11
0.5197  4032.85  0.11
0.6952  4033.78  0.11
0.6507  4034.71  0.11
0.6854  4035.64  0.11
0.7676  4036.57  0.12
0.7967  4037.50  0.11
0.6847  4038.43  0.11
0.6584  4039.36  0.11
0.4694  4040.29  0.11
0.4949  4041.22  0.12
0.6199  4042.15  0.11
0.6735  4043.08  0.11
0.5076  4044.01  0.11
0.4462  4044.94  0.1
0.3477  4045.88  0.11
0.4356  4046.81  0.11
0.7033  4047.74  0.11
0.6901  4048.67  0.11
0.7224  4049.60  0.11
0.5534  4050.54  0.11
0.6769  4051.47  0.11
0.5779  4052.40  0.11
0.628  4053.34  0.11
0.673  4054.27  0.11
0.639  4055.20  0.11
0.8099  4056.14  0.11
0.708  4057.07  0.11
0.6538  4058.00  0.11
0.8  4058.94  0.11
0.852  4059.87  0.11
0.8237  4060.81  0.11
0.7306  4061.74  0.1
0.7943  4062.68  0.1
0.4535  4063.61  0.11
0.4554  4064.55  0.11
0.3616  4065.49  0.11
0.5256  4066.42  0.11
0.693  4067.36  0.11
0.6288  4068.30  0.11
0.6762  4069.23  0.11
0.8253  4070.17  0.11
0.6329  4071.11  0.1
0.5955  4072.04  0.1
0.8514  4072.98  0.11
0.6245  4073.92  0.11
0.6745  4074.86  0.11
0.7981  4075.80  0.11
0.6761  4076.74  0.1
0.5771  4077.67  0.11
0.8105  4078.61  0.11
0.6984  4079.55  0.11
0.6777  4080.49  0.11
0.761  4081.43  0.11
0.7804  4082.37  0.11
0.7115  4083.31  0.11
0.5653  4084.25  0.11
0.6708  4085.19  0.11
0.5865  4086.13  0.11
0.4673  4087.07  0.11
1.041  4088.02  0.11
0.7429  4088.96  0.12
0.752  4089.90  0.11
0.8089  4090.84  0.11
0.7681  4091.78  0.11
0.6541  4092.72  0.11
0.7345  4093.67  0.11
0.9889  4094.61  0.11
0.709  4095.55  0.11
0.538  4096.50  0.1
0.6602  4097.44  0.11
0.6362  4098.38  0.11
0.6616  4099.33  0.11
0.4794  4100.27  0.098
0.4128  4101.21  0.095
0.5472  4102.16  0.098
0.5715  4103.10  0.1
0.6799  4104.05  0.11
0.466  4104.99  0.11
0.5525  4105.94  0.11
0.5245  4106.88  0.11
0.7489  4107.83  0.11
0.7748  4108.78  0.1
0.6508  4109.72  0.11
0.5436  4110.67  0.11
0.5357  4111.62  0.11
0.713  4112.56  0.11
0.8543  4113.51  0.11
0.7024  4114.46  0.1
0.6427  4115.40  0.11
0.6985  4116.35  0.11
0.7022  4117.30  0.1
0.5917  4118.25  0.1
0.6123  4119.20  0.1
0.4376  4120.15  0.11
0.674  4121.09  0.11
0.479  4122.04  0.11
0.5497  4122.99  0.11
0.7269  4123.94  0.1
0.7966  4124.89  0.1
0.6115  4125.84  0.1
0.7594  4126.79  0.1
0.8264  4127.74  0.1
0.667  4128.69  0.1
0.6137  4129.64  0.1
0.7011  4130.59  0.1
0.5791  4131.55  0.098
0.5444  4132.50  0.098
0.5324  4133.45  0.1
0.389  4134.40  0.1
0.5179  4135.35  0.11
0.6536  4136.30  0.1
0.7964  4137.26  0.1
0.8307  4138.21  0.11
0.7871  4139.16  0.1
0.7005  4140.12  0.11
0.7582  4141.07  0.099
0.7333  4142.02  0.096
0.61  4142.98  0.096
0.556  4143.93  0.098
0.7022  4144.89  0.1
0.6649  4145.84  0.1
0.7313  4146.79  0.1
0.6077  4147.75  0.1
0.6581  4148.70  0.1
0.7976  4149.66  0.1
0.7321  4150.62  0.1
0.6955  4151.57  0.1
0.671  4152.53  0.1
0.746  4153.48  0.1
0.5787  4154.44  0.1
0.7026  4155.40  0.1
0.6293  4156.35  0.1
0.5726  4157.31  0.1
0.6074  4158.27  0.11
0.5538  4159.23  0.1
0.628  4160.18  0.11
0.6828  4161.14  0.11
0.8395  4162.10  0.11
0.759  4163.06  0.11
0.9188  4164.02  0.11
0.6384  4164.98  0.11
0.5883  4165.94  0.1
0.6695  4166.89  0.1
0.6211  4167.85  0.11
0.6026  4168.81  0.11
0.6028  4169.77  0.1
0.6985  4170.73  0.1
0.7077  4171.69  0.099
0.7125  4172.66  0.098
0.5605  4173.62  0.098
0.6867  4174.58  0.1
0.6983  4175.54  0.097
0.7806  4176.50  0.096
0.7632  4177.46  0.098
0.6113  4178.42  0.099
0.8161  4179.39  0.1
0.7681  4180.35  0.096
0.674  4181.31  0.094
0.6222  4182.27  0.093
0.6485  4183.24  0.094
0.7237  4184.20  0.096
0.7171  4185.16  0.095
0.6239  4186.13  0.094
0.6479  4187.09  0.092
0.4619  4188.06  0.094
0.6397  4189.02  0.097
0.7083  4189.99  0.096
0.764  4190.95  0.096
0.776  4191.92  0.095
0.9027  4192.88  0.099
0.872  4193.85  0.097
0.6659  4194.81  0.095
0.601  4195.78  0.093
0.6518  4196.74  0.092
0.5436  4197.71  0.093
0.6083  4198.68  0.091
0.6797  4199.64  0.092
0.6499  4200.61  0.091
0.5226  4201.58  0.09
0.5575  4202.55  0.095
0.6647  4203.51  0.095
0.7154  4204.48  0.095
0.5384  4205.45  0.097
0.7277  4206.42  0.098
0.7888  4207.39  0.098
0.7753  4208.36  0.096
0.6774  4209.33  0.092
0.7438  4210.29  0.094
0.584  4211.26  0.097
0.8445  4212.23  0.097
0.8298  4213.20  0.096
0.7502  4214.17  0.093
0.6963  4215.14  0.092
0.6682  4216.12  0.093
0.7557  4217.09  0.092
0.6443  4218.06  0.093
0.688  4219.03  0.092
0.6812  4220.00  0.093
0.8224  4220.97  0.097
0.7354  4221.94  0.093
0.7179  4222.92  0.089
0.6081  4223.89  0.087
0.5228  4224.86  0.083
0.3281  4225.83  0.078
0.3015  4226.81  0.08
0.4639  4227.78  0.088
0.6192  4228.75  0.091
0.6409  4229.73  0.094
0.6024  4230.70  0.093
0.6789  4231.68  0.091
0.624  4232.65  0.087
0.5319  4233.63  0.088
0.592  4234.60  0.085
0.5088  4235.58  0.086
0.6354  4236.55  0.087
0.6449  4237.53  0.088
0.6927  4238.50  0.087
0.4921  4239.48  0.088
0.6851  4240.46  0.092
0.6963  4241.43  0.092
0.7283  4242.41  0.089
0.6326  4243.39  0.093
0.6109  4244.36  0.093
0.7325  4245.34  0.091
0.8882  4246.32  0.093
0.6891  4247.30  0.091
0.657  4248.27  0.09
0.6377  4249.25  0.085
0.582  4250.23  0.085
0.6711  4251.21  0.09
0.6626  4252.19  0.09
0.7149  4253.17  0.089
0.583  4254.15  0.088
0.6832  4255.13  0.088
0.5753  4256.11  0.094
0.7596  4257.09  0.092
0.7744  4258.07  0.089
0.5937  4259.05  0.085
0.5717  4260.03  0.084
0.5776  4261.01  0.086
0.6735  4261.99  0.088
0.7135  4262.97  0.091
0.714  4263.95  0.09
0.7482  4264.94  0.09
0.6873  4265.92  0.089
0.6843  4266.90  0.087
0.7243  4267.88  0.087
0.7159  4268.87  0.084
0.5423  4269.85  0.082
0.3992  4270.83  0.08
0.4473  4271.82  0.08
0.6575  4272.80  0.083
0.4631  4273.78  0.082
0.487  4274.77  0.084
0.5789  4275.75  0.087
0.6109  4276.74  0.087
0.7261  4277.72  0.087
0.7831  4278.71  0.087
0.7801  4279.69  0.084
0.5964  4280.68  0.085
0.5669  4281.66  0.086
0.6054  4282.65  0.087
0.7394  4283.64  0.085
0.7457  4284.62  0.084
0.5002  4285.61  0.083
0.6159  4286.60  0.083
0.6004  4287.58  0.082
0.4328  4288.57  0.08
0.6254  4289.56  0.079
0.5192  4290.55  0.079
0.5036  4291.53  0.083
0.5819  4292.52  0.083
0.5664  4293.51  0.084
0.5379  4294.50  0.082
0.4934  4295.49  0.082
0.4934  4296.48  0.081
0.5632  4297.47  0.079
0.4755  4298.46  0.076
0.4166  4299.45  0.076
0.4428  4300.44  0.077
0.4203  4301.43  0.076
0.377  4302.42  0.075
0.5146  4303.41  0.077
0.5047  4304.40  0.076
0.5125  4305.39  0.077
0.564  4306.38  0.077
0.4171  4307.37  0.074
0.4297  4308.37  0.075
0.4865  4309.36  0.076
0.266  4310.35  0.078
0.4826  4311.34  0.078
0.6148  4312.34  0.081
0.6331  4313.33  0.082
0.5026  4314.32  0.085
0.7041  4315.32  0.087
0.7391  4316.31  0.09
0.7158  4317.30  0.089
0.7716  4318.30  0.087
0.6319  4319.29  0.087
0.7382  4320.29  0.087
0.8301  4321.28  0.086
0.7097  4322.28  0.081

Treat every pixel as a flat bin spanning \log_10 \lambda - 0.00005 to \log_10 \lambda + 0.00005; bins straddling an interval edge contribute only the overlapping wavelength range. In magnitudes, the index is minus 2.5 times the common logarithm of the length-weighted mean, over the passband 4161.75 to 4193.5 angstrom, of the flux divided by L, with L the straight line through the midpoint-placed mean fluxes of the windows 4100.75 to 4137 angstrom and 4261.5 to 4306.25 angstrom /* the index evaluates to -0.15 mag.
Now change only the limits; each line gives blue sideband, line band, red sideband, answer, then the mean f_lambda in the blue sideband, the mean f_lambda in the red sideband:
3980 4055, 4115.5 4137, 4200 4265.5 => 0.04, 0.64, 0.654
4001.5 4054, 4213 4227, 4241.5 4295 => -0.03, 0.634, 0.634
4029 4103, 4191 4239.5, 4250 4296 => -0.04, 0.649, 0.62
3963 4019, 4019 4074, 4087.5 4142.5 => -0.04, 0.574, 0.661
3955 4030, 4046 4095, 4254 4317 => -0.19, 0.574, 0.579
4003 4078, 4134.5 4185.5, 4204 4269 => -0.05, 0.645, 0.66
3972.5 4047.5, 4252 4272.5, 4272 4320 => -0.13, 0.629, 0.562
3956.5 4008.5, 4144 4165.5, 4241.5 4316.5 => -0.20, 0.537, 0.595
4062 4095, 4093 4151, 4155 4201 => 0.05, 0.687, 0.679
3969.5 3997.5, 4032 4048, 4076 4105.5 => 0.06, 0.577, 0.673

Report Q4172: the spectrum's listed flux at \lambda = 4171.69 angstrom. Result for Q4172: 0.7077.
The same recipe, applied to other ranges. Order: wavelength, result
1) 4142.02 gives 0.7333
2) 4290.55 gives 0.5192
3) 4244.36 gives 0.6109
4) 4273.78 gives 0.4631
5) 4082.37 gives 0.7804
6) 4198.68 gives 0.6083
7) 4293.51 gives 0.5664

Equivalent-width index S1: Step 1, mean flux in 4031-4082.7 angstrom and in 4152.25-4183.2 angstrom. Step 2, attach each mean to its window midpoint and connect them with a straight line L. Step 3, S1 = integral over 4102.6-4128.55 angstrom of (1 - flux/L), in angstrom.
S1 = 0.7 angstrom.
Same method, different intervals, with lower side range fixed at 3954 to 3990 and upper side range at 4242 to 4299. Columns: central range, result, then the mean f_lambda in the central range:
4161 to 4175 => -2.85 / 0.686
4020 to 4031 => -3.11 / 0.634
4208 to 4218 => -2.26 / 0.728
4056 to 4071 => -4.53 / 0.671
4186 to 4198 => -2.11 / 0.686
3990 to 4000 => -3.82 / 0.662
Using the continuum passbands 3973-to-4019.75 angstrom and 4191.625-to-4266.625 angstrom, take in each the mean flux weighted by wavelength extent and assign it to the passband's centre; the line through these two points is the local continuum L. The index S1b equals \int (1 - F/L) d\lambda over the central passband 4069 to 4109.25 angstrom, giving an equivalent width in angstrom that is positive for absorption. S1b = -1.6 angstrom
